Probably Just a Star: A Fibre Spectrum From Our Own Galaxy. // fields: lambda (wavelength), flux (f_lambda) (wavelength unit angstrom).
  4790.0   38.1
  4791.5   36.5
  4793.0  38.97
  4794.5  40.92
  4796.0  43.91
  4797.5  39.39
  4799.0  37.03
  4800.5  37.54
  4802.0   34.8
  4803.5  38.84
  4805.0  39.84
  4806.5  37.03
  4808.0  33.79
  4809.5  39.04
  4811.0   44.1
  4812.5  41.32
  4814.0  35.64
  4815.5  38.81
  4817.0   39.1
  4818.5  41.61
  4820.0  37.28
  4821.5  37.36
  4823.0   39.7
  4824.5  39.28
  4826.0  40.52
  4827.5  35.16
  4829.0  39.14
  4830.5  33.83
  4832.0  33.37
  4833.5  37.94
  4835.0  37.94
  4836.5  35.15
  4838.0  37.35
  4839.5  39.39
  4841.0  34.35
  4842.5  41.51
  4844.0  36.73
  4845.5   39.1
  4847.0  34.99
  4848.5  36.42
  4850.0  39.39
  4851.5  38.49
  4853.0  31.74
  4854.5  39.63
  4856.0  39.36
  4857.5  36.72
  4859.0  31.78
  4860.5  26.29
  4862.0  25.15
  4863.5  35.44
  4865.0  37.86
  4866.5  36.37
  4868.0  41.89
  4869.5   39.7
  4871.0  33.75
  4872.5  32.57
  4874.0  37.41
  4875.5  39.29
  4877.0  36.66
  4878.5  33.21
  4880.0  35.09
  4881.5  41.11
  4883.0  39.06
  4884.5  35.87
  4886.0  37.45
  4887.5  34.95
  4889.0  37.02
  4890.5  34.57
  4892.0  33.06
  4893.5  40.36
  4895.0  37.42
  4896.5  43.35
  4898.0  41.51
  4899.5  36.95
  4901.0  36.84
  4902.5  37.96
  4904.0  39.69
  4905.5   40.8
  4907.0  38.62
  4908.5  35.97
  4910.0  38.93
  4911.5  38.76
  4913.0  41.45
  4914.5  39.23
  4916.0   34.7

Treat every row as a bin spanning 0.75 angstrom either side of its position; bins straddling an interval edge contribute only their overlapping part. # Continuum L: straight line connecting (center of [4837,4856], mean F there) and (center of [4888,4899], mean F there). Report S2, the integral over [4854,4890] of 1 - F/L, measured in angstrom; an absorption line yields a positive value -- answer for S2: 1.8 angstrom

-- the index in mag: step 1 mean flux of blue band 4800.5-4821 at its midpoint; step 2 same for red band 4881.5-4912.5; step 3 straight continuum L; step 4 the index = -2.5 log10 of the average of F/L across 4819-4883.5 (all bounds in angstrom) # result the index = 0.05 mag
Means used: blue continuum 38.5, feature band 36.6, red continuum 38.1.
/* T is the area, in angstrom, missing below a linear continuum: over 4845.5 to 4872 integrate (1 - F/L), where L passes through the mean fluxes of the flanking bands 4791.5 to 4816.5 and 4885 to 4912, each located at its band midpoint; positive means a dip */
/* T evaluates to 1.83 angstrom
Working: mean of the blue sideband 38.7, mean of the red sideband 38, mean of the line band 35.7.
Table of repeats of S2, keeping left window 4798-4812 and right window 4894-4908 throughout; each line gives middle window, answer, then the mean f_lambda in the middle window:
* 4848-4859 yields 0.5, 37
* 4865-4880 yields 0.8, 36.7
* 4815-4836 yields 0.2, 37.9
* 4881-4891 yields 0.5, 37.1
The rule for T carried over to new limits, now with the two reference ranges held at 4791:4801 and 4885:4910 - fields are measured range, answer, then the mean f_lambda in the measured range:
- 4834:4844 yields 0.3 angstrom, 37.6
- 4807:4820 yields 0.0 angstrom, 39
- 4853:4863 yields 1.4 angstrom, 33.1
